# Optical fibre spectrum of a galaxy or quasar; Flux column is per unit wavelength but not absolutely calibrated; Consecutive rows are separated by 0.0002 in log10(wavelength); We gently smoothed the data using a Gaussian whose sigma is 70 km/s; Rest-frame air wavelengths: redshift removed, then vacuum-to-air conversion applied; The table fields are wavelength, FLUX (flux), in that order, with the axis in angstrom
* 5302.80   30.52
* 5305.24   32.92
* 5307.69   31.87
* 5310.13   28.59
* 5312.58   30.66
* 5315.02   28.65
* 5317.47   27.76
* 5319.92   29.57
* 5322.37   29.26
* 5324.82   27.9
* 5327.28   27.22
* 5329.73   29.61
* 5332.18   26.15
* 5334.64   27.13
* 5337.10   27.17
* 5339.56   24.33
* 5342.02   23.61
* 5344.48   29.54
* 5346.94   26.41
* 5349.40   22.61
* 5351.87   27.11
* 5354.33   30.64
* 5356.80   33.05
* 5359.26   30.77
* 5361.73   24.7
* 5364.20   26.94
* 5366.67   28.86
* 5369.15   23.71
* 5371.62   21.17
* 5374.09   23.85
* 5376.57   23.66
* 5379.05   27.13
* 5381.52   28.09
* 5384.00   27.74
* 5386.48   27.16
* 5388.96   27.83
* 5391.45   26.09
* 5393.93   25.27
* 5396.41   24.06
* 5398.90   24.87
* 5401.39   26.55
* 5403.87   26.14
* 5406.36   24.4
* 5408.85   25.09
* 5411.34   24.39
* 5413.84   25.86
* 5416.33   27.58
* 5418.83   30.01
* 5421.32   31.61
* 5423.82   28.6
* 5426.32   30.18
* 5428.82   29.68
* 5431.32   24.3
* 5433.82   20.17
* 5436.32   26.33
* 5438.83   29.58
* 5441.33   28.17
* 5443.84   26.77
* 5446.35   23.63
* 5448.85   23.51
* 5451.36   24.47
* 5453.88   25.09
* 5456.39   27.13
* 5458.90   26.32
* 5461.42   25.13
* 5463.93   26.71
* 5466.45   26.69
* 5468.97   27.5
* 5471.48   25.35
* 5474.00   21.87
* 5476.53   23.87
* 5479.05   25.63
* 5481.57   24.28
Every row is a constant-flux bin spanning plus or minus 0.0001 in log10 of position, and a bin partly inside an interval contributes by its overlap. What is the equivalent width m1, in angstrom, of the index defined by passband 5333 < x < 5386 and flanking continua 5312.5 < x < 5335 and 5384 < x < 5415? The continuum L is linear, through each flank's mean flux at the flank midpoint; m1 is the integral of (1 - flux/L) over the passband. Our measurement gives 1.0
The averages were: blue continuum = 28.3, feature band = 26.6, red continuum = 25.7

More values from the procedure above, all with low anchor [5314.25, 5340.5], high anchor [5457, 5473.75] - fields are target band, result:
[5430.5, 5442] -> 0.33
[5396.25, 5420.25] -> 0.65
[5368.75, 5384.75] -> 1.23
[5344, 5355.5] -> 0.15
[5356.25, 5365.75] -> -0.43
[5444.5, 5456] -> 0.75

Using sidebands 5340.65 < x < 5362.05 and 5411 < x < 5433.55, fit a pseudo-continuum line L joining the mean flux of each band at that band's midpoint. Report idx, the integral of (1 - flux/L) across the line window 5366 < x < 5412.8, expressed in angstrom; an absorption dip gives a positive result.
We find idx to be 3.8 angstrom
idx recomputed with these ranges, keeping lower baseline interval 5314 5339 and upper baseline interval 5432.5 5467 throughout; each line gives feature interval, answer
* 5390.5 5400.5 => 0.6 angstrom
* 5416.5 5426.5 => -1.4 angstrom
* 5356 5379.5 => 0.8 angstrom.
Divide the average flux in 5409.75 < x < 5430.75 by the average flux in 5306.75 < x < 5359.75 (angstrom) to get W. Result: 1.01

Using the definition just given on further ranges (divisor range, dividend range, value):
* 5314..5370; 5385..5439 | 0.97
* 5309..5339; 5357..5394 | 0.94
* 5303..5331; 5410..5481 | 0.89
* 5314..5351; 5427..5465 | 0.95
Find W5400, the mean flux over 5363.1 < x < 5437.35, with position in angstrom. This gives 26.2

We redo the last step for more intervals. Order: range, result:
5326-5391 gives 26.8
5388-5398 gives 25.7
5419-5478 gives 26.3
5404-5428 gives 27.5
